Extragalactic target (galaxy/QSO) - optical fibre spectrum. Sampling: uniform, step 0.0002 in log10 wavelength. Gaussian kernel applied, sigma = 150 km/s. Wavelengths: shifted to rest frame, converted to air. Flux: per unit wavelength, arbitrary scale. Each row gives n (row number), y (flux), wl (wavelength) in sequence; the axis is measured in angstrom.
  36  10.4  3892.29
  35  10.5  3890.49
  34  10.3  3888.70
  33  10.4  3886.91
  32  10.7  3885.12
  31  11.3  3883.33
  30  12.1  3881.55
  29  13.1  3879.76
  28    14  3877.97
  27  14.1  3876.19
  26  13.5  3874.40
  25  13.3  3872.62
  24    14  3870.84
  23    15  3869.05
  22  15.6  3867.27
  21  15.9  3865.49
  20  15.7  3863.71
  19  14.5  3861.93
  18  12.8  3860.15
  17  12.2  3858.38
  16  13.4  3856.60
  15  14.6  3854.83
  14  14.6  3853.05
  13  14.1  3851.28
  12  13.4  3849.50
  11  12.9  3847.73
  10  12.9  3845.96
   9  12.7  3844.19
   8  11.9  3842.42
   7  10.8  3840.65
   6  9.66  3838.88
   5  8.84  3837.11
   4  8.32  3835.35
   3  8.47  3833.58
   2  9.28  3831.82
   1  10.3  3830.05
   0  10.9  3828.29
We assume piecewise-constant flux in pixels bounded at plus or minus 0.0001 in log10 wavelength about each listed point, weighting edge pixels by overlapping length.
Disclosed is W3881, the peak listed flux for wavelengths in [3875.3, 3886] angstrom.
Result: 14.1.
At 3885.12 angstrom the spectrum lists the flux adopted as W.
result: 10.7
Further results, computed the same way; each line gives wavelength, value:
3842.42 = 11.9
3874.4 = 13.5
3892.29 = 10.4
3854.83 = 14.6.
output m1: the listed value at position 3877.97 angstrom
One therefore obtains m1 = 14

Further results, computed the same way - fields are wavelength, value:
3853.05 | 14.6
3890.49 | 10.5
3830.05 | 10.3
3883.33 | 11.3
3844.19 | 12.7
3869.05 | 15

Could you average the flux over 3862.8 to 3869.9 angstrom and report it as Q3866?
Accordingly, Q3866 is 15.6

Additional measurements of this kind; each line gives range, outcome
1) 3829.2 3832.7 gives 9.78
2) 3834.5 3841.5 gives 9.41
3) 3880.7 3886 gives 11.4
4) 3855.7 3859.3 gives 12.8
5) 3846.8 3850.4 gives 13.1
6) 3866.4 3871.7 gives 14.9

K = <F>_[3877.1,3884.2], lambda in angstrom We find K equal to 12.6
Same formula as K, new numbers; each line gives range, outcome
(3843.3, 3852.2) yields 13.2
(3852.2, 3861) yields 13.5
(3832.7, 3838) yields 8.55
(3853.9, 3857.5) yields 14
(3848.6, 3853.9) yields 14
